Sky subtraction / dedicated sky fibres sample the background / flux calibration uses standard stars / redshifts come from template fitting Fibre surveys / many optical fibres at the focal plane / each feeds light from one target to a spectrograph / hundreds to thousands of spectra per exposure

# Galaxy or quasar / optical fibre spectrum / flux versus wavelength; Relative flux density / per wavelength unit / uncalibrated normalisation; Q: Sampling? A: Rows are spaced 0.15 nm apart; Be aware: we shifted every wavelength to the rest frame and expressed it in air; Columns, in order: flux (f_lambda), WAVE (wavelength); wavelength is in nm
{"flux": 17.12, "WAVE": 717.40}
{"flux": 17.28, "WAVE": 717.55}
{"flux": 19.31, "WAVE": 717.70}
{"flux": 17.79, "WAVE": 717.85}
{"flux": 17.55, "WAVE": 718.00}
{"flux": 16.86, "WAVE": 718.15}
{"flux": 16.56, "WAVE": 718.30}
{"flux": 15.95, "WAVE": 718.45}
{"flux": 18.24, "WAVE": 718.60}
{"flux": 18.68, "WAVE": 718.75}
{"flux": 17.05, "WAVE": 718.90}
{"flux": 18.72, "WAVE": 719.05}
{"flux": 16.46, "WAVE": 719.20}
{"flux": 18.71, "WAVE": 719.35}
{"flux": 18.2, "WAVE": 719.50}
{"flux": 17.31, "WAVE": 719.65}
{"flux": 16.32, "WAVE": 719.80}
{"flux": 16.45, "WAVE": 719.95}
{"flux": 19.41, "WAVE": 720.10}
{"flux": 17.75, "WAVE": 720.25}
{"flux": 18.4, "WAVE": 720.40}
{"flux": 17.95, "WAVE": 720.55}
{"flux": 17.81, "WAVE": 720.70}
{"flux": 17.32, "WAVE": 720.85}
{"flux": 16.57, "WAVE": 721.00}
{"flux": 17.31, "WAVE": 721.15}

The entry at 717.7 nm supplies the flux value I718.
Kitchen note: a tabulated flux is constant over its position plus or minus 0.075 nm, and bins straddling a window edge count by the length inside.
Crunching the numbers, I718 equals 19.31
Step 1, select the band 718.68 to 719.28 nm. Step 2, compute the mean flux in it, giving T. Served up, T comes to 17.7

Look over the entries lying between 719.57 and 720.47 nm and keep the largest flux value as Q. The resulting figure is 19.41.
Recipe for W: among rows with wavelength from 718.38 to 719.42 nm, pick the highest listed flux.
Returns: 18.72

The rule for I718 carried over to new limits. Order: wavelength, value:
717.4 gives 17.12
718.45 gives 15.95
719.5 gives 18.2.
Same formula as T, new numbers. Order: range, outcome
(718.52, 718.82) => 18.4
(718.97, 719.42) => 17.9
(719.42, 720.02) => 17.1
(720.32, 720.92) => 17.9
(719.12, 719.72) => 17.7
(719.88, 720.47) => 18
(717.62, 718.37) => 17.6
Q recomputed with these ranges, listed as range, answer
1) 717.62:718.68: 19.31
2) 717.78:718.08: 17.79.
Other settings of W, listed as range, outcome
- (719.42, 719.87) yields 18.2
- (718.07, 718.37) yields 16.86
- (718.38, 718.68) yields 18.24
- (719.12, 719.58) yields 18.71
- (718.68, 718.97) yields 18.68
